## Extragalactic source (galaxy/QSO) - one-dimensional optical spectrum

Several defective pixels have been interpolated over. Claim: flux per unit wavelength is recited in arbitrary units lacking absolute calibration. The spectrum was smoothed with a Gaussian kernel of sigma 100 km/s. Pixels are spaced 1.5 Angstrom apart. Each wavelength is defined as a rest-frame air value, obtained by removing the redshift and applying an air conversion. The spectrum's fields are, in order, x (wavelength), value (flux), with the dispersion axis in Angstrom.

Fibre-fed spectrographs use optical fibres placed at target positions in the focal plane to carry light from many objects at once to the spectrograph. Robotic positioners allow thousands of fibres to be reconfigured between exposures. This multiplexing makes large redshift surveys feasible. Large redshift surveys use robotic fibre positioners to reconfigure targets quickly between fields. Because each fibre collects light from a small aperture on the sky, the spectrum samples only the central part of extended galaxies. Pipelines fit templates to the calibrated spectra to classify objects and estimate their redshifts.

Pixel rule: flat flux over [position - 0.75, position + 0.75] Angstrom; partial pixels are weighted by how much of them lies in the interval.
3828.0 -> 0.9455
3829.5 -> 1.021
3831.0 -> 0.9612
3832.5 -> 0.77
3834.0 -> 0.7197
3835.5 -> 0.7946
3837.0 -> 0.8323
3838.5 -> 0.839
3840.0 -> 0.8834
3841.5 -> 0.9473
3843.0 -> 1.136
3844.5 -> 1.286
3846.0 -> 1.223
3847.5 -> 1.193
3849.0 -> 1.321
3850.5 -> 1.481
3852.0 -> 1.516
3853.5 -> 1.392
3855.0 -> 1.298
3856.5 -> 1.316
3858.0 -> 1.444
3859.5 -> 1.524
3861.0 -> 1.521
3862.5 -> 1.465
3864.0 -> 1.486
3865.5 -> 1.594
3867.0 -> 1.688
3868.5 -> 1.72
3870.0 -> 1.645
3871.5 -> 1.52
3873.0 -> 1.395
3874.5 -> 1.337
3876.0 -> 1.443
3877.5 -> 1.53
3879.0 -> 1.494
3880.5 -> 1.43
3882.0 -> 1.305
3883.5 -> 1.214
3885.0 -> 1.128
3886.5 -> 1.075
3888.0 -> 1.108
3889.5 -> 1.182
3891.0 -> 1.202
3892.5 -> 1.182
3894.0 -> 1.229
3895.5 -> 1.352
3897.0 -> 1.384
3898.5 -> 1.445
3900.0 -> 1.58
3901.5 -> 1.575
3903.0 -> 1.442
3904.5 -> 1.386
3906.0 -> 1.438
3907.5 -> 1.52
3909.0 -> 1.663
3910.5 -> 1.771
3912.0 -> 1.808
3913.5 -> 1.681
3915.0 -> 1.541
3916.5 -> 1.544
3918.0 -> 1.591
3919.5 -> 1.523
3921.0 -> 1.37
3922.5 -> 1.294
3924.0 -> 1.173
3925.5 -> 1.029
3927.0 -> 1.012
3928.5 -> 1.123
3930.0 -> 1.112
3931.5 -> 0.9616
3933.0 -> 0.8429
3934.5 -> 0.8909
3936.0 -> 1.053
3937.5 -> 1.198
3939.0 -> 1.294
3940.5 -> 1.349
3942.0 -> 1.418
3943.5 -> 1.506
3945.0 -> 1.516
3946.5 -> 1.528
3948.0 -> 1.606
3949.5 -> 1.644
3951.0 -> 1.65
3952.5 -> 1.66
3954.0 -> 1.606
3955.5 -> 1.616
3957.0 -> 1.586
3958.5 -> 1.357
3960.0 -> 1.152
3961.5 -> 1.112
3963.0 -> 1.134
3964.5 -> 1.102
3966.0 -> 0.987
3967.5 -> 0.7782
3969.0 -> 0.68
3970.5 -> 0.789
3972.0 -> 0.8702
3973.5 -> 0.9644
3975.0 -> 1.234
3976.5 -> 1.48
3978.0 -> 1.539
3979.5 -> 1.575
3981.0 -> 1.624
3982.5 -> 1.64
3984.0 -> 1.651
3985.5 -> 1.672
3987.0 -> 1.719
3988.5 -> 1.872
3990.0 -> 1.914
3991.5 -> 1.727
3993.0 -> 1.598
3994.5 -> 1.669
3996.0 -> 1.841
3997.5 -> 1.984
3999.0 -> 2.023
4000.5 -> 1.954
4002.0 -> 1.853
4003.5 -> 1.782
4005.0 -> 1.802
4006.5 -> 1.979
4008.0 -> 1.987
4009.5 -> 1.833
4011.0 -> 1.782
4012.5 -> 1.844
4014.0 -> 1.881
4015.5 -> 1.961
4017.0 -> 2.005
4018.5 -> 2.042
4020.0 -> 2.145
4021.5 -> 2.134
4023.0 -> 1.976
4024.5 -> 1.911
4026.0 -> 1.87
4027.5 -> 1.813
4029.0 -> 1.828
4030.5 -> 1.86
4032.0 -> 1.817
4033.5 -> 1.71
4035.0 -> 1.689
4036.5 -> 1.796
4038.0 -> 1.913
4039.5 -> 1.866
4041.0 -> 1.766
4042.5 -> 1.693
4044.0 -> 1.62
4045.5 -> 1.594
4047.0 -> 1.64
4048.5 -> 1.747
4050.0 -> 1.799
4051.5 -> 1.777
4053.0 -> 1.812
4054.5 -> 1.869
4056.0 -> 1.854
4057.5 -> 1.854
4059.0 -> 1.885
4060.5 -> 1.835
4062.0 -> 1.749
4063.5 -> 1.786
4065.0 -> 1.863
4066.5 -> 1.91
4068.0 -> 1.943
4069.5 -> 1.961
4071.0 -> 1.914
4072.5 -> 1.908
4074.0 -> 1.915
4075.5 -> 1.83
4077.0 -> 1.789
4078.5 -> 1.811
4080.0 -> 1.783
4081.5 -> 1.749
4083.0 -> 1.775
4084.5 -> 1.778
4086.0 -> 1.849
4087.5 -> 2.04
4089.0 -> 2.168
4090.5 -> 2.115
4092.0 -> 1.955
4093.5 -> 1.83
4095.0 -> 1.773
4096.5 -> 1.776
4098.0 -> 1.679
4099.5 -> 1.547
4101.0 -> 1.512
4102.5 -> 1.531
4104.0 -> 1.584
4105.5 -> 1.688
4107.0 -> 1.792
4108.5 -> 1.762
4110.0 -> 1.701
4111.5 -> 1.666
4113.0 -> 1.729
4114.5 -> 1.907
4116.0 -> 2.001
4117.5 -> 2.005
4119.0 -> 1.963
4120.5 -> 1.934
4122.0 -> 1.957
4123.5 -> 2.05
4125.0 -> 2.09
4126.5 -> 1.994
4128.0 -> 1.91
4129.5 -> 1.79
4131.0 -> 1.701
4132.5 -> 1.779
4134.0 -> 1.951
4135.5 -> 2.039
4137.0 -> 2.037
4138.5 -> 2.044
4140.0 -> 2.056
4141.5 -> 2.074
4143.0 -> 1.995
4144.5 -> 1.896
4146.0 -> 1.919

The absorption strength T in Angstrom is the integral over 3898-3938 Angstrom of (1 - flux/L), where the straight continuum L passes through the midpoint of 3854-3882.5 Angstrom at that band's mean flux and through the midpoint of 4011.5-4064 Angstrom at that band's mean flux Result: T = 5.8 Angstrom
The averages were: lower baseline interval 1.48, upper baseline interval 1.84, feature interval 1.35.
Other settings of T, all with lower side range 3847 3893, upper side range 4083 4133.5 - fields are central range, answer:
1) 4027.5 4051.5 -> -0.72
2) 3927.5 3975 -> 9.71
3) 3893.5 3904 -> 0.10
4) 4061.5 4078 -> -1.00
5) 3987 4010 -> -3.08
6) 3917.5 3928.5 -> 1.66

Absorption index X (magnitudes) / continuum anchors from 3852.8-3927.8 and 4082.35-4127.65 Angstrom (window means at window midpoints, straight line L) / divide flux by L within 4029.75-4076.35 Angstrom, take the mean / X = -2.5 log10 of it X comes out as -0.05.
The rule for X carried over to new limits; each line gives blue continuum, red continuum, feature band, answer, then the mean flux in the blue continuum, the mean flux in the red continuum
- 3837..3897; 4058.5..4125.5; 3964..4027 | -0.023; 1.33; 1.84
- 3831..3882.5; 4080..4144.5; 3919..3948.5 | 0.192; 1.3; 1.86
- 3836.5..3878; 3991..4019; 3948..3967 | 0.224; 1.36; 1.87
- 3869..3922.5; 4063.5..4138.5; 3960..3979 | 0.428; 1.43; 1.85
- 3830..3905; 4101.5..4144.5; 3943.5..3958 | -0.074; 1.3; 1.88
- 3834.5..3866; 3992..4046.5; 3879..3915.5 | 0.017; 1.25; 1.85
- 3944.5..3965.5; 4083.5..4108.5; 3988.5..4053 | -0.153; 1.44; 1.79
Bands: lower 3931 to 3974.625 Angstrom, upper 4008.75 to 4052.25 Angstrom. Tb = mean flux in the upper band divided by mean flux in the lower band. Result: 1.5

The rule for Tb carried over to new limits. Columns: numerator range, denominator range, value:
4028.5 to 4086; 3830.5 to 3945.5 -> 1.38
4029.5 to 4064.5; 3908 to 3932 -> 1.28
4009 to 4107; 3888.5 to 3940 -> 1.37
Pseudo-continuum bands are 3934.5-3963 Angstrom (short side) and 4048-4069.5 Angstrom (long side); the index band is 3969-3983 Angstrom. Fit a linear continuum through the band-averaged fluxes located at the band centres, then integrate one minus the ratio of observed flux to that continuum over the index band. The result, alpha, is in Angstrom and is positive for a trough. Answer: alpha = 2.4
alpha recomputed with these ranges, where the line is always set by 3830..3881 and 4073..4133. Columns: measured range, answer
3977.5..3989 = -0.64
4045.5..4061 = -0.65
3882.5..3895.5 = 1.81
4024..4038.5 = -1.23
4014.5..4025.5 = -2.44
